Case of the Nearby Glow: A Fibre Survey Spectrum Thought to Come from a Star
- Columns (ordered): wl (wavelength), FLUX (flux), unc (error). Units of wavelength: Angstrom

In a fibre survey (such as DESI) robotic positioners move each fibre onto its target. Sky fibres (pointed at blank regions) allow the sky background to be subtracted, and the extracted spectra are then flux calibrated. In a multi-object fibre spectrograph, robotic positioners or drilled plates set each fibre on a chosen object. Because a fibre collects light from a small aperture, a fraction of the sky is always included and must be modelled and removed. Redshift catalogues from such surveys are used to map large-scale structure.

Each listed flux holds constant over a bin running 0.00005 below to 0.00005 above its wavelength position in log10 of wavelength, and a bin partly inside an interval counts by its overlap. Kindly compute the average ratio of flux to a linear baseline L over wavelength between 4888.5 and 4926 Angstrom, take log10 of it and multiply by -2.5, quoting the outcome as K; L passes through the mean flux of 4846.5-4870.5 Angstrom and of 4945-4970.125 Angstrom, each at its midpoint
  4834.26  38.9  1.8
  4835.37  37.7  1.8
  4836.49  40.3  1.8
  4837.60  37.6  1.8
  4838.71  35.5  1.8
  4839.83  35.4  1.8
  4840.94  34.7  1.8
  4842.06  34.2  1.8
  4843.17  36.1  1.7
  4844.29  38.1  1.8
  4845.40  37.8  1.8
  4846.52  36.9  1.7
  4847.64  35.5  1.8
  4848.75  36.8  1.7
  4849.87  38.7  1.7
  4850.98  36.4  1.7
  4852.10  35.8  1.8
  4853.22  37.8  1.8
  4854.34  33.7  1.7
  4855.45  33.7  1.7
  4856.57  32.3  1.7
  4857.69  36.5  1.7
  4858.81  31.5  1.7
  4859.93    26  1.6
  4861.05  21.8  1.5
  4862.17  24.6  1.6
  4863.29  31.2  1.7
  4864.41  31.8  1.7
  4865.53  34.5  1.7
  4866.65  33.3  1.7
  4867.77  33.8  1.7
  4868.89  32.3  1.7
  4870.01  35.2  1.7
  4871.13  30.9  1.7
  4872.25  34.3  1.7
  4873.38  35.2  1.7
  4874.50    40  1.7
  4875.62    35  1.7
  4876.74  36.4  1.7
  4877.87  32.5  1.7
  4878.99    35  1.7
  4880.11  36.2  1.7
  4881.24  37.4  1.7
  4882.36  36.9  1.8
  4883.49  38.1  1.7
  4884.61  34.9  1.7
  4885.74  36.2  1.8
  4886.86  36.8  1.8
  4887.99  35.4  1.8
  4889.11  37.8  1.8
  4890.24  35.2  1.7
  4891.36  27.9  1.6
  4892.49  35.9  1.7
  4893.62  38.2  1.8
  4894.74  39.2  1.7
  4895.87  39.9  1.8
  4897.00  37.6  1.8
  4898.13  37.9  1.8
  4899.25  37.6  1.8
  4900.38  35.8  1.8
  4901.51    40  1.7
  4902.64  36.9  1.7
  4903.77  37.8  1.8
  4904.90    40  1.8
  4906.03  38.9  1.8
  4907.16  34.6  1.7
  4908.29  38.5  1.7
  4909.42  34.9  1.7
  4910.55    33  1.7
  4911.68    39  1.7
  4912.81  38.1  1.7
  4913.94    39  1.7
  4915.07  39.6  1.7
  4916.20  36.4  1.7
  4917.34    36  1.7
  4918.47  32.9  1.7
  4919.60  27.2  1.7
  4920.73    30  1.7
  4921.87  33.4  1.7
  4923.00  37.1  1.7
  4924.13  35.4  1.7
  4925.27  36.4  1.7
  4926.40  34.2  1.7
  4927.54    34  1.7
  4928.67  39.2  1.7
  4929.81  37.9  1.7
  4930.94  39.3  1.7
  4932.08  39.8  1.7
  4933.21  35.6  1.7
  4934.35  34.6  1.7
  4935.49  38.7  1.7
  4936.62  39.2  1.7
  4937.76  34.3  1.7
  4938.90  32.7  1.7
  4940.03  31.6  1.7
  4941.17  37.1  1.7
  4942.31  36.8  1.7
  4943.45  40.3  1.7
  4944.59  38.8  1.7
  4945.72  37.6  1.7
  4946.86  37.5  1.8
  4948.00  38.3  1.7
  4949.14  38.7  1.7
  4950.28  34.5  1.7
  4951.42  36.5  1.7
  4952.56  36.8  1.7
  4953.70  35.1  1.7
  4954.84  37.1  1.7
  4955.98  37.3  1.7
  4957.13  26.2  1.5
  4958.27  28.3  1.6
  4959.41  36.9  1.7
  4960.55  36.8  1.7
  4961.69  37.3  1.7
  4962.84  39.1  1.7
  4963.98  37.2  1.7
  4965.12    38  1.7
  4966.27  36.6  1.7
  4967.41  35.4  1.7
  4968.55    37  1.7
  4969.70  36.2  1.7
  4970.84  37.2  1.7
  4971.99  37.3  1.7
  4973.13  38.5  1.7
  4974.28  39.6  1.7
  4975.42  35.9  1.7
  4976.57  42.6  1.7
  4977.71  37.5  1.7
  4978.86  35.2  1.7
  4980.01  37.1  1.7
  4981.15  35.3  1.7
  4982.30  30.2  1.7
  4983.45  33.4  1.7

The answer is -0.053 mag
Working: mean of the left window 33.1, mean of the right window 36.1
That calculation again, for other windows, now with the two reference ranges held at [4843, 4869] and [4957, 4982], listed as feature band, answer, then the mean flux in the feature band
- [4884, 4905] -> -0.07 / 36.8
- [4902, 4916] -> -0.08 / 37.5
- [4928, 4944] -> -0.04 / 36.9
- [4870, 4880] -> -0.03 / 35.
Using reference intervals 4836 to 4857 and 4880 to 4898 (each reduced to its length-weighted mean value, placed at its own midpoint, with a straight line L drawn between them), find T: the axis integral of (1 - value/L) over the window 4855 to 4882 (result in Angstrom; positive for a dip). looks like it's 2.5 Angstrom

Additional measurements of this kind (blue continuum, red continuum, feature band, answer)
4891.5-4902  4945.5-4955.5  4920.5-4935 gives 0.4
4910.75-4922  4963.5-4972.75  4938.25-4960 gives 0.3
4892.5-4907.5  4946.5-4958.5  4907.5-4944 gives 0.6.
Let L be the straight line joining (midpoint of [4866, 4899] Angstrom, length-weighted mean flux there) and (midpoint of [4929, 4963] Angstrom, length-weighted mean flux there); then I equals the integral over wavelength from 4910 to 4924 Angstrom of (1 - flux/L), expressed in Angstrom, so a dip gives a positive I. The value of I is 0.4 Angstrom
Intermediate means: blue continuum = 35.7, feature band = 35.2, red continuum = 36.3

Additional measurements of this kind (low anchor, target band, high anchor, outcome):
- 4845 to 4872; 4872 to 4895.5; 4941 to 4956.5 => -1.1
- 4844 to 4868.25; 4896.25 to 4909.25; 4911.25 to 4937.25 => -0.9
